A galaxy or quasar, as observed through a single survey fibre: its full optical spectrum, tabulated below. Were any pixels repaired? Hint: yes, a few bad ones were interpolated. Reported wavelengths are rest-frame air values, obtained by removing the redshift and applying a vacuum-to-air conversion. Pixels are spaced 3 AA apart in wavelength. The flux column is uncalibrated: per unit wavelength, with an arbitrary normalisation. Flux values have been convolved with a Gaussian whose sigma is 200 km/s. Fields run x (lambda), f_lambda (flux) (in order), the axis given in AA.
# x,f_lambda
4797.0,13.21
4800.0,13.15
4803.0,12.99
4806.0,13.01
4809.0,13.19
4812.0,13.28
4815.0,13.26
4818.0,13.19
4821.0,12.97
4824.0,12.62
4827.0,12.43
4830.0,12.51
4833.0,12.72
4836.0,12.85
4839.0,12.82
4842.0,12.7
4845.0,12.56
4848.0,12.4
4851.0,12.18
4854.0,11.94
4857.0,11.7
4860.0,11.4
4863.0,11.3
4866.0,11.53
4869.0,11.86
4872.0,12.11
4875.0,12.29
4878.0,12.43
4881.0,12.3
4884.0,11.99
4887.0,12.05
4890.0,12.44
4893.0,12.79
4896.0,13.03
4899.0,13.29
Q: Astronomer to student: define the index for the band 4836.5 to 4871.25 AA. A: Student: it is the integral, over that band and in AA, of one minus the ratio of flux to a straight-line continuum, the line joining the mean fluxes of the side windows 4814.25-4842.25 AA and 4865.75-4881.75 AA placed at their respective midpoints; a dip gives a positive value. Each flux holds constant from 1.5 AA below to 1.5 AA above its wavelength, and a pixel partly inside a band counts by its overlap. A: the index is 1.01 AA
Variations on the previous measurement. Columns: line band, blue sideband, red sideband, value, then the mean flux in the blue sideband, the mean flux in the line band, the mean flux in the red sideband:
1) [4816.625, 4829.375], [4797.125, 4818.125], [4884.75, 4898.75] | 0.3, 13.2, 12.8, 12.6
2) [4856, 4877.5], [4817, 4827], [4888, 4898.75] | 1.7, 12.8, 11.8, 12.8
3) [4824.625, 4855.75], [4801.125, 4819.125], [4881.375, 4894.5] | 0.8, 13.2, 12.5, 12.3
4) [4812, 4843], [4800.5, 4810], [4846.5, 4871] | -0.7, 13.1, 12.8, 11.8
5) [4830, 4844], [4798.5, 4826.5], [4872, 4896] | 0.1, 13.1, 12.7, 12.4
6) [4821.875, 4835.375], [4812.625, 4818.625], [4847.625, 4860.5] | 0.2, 13.2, 12.6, 11.9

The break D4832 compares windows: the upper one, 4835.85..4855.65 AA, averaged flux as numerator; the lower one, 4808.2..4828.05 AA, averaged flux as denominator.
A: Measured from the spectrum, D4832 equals 0.96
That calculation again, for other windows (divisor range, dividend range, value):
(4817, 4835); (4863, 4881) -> 0.94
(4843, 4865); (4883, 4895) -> 1.04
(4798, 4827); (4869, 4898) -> 0.95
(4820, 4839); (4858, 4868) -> 0.90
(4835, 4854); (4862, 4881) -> 0.96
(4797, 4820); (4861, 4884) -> 0.91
